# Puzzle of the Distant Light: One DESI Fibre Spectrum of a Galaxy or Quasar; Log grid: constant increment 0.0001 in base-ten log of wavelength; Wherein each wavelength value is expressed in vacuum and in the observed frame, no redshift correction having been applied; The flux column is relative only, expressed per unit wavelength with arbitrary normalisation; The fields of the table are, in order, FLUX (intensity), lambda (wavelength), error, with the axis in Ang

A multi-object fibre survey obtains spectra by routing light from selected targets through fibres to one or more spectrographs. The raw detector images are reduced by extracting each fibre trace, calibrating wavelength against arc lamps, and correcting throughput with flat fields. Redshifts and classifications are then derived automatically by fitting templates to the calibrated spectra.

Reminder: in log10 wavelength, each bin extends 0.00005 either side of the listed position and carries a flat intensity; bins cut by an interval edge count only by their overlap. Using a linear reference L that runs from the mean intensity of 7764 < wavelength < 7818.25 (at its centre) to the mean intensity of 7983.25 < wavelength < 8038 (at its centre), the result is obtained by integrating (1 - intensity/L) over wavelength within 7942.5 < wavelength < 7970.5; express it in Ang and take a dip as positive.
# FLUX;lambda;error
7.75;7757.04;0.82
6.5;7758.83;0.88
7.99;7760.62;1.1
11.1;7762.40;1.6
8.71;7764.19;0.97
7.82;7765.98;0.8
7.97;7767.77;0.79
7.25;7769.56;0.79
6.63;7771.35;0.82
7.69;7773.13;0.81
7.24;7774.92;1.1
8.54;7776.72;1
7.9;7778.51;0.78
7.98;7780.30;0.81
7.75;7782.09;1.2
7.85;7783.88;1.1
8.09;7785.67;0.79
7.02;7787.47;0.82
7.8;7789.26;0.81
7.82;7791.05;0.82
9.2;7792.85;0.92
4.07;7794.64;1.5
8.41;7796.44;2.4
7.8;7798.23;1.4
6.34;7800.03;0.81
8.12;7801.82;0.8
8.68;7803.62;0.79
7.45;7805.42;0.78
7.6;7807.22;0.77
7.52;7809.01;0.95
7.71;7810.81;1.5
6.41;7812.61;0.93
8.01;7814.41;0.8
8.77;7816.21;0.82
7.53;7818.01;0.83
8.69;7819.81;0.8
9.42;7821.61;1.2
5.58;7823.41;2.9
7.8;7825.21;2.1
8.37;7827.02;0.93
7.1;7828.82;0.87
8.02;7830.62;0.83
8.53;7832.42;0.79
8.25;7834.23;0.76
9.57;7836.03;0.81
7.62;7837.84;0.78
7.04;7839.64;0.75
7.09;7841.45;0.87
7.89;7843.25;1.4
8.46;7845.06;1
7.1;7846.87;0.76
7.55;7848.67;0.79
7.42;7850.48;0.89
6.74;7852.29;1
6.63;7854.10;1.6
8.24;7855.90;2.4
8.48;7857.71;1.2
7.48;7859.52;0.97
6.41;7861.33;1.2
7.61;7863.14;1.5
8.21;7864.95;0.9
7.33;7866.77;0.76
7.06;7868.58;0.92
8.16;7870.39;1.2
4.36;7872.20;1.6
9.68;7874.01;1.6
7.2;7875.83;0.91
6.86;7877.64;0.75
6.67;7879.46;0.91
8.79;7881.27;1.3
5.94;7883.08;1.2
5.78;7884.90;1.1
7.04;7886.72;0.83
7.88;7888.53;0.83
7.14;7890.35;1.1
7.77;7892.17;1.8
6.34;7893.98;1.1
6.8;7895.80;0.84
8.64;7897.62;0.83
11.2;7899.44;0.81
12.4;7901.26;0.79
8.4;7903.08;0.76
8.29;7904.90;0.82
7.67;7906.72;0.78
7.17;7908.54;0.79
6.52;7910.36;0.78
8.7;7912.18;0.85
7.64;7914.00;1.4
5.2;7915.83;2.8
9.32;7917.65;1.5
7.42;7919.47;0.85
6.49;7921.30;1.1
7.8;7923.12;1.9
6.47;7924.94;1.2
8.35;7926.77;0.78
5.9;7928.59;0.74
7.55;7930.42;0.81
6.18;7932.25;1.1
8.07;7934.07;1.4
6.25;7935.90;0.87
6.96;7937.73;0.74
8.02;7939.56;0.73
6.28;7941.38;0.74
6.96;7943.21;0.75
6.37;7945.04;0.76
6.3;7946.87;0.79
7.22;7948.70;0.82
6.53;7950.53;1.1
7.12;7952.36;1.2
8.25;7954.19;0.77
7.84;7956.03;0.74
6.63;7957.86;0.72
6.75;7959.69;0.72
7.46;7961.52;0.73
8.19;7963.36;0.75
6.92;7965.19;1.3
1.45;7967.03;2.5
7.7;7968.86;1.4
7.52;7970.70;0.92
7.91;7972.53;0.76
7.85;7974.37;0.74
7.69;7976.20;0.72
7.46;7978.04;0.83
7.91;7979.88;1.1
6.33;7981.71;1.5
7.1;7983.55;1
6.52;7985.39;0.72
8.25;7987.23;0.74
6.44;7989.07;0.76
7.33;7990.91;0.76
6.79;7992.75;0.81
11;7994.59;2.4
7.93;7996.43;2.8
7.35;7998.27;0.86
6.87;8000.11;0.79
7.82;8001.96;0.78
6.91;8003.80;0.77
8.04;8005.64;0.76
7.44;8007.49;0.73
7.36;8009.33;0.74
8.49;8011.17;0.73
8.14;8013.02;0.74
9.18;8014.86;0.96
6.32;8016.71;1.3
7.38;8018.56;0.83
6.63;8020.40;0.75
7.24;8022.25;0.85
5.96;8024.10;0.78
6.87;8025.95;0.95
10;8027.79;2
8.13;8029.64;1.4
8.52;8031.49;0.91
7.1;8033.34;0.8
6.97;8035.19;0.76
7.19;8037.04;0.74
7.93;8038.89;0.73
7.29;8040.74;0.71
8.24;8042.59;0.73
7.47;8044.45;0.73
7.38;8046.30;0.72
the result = 3.0 Ang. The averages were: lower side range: 7.65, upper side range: 7.58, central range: 6.79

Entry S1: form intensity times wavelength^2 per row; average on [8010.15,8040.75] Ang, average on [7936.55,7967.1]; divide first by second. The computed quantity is 1.12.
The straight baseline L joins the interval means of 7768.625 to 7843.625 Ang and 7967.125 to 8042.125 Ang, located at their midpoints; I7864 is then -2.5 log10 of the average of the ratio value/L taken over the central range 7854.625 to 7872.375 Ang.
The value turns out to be 0.03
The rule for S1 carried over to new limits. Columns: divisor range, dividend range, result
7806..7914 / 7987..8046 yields 1.03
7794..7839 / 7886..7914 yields 1.07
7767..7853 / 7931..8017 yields 0.99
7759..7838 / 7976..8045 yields 1.02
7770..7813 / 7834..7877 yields 1.01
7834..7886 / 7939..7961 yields 0.97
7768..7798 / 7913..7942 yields 0.97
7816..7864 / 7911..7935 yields 0.96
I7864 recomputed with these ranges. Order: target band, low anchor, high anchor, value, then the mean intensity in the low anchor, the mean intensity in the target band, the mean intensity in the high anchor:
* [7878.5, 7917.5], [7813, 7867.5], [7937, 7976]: -0.05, 7.75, 7.74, 6.98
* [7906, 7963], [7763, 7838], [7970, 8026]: 0.06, 7.79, 7.15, 7.49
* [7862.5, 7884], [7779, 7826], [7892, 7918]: 0.09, 7.67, 7.32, 8.12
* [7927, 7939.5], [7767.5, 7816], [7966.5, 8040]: 0.08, 7.6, 6.98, 7.46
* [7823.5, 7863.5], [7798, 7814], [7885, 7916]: 0.00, 7.52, 7.66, 7.94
